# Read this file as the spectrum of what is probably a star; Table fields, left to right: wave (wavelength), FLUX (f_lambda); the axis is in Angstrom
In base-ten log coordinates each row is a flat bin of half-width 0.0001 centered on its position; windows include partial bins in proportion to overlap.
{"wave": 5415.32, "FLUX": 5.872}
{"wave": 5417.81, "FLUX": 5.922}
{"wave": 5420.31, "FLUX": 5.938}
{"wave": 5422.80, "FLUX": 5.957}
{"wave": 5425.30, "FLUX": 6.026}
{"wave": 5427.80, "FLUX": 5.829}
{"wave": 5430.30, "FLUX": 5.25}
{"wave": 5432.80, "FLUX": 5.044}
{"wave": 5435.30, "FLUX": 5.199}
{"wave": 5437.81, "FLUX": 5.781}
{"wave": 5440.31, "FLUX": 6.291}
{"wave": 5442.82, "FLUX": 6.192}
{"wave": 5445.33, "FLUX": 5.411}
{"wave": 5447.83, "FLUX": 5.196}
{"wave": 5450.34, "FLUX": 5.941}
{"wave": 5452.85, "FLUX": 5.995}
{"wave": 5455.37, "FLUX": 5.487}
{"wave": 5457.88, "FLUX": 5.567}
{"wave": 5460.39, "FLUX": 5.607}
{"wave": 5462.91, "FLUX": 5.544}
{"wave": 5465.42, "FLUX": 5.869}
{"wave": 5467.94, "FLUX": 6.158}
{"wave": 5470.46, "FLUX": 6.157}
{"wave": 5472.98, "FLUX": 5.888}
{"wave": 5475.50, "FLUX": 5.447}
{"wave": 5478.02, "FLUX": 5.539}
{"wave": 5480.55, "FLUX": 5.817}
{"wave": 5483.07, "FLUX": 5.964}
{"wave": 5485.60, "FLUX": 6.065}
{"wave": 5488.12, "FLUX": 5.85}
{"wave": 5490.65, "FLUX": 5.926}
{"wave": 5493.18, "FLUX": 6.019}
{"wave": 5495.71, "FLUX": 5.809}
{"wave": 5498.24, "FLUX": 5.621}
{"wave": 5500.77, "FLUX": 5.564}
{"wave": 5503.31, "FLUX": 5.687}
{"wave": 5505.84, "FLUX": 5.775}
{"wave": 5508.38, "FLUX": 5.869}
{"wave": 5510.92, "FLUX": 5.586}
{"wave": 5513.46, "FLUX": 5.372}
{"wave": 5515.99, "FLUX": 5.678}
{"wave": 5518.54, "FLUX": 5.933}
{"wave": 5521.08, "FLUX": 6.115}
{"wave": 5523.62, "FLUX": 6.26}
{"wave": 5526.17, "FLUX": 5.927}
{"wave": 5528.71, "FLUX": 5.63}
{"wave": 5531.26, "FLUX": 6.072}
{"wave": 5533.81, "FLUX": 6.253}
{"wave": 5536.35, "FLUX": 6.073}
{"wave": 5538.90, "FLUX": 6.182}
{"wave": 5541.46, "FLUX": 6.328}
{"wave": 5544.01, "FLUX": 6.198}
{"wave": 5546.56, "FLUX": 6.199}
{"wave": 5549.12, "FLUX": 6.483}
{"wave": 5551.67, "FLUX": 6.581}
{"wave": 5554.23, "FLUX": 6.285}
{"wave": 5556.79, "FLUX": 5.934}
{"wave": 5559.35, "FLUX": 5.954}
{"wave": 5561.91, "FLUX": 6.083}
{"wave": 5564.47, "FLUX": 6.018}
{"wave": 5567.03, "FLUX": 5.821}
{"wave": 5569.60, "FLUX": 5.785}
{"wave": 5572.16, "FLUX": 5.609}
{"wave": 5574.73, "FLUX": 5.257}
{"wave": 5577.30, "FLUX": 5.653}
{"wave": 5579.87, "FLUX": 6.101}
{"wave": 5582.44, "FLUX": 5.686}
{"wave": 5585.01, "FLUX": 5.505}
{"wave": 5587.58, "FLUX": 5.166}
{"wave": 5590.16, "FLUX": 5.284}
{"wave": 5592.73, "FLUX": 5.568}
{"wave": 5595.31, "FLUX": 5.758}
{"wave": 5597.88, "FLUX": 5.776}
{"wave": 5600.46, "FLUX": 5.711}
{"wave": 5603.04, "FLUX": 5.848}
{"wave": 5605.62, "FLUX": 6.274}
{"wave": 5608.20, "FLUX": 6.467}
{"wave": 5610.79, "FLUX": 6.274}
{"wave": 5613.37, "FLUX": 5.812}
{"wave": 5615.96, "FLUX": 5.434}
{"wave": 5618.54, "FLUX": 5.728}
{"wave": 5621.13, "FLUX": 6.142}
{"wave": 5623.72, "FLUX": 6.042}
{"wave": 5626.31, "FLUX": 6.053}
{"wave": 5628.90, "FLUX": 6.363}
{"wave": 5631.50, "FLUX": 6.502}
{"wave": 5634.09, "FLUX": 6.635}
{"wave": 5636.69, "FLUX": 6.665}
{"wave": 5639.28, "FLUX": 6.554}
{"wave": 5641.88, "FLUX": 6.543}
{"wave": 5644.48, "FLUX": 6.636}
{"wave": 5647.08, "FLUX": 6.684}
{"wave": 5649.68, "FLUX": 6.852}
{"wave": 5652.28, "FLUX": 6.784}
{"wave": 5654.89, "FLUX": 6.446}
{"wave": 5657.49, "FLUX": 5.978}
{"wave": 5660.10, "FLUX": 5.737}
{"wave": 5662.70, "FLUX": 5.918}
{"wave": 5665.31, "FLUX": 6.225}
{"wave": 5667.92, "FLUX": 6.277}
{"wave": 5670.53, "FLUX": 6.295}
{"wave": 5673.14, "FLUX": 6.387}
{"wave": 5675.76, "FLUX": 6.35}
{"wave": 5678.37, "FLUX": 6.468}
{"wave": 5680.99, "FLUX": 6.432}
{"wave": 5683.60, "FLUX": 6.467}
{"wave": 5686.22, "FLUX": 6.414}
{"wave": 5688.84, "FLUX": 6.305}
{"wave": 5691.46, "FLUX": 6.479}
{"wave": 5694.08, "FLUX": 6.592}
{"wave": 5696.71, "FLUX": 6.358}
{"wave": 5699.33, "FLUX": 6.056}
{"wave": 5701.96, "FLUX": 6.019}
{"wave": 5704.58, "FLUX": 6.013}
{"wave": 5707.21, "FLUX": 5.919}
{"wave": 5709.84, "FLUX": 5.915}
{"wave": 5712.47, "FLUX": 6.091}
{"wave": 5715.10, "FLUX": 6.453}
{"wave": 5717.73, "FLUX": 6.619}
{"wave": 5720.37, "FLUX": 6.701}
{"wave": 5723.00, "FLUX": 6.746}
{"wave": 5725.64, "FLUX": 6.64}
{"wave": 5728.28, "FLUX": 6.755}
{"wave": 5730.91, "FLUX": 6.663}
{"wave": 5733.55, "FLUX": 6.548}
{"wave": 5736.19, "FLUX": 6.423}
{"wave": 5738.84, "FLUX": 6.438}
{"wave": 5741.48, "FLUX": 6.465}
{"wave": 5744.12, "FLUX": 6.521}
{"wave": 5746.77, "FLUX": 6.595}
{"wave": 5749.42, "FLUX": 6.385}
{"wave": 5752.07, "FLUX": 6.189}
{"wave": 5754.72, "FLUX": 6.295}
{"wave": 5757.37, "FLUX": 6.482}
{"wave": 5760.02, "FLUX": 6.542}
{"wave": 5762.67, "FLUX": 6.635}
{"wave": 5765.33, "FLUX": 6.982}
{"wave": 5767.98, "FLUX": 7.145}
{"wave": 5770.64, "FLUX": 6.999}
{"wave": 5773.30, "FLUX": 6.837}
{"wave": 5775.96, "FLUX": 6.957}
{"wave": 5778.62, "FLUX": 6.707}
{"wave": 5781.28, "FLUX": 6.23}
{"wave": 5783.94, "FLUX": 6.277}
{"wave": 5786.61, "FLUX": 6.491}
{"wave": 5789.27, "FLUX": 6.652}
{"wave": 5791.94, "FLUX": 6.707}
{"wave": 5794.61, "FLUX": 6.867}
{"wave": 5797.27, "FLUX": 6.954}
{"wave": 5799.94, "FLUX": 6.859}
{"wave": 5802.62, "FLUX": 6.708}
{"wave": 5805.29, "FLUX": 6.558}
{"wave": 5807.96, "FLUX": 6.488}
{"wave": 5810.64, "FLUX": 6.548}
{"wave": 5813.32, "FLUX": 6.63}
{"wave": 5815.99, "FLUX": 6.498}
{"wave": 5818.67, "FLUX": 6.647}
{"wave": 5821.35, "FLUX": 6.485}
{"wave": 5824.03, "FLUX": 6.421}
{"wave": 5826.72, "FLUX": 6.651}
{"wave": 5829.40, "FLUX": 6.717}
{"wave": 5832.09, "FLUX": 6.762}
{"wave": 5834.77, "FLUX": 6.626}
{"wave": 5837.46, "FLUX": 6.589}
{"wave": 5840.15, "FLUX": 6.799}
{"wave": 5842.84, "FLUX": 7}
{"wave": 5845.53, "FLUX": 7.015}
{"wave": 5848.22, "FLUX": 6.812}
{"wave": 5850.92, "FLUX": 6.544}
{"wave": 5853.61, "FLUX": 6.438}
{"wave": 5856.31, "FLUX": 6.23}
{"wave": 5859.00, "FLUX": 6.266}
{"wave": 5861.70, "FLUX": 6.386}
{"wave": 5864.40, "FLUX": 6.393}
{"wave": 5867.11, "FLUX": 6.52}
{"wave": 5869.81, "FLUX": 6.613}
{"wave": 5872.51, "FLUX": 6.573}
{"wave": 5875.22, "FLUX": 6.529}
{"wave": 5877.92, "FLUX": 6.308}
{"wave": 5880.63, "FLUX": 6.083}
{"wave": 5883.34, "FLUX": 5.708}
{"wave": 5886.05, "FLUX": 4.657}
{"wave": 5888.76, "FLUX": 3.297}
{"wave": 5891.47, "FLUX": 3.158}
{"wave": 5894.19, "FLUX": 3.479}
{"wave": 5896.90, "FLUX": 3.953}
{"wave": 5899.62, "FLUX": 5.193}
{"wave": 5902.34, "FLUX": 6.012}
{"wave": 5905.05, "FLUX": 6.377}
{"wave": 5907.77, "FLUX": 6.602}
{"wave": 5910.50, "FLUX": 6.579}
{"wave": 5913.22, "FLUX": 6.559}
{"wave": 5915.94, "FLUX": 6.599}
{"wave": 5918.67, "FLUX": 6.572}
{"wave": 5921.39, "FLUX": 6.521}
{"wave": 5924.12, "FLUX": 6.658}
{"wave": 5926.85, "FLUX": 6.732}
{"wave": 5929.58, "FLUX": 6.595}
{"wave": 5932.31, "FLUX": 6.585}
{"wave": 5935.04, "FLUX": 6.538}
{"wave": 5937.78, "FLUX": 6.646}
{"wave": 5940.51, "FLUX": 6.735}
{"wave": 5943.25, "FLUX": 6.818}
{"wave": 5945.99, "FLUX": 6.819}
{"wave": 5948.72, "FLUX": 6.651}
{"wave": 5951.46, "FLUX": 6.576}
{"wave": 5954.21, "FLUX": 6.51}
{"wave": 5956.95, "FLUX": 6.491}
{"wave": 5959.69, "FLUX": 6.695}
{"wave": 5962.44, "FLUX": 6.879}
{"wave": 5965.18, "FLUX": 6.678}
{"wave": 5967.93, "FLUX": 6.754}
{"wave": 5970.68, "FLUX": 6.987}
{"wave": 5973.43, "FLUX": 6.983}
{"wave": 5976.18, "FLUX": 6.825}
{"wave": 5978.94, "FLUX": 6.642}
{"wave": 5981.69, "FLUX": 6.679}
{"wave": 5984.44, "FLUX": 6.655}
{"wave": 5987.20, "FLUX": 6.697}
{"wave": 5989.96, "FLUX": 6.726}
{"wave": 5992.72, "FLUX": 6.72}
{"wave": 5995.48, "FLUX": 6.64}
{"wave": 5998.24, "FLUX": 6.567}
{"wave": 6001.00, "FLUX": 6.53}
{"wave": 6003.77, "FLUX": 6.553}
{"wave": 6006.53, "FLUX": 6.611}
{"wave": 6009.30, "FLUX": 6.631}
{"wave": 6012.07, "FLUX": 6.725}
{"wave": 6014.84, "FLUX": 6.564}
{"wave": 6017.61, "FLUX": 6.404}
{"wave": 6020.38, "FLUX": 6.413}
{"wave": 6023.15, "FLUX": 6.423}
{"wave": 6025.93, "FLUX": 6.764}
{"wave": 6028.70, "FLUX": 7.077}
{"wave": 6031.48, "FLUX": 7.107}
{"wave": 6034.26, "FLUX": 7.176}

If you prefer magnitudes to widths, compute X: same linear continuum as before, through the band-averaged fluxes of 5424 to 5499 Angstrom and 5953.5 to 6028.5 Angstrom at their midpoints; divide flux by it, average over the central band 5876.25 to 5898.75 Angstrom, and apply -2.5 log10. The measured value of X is 0.37 mag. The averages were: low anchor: 5.75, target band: 4.62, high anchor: 6.67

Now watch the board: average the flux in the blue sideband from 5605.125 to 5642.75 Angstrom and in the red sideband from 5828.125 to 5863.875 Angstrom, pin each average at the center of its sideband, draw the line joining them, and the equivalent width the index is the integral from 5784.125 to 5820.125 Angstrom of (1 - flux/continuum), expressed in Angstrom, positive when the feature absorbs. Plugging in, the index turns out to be -0.6 Angstrom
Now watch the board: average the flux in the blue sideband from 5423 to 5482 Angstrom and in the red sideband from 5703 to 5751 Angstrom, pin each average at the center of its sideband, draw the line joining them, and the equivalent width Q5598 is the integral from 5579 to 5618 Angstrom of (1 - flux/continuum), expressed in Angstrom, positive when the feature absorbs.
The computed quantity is 2.1 Angstrom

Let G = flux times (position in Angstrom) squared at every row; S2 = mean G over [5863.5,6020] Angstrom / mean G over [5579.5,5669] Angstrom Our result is 1.16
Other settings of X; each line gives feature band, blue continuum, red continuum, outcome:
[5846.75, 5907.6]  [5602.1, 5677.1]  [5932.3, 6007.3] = 0.15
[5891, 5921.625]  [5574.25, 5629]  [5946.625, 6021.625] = 0.15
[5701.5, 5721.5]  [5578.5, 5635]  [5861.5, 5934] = -0.06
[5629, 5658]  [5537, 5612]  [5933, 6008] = -0.09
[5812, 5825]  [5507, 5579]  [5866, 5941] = -0.10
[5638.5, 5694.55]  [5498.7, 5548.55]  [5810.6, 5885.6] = -0.04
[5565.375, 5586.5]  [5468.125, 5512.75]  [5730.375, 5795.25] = 0.07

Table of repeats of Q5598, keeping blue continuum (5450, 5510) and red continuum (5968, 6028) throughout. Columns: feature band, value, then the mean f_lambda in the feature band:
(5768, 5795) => -1.7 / 6.69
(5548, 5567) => -0.8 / 6.17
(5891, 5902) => 3.9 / 4.2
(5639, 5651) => -1.2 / 6.66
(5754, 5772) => -1.4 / 6.74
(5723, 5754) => -1.4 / 6.52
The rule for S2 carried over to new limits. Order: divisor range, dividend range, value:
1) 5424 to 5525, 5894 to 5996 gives 1.33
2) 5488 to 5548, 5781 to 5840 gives 1.24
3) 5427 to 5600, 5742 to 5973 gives 1.24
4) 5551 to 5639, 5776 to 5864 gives 1.21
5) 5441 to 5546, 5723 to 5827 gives 1.25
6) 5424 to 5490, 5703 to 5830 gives 1.28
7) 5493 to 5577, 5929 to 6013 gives 1.31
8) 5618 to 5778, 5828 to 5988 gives 1.06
